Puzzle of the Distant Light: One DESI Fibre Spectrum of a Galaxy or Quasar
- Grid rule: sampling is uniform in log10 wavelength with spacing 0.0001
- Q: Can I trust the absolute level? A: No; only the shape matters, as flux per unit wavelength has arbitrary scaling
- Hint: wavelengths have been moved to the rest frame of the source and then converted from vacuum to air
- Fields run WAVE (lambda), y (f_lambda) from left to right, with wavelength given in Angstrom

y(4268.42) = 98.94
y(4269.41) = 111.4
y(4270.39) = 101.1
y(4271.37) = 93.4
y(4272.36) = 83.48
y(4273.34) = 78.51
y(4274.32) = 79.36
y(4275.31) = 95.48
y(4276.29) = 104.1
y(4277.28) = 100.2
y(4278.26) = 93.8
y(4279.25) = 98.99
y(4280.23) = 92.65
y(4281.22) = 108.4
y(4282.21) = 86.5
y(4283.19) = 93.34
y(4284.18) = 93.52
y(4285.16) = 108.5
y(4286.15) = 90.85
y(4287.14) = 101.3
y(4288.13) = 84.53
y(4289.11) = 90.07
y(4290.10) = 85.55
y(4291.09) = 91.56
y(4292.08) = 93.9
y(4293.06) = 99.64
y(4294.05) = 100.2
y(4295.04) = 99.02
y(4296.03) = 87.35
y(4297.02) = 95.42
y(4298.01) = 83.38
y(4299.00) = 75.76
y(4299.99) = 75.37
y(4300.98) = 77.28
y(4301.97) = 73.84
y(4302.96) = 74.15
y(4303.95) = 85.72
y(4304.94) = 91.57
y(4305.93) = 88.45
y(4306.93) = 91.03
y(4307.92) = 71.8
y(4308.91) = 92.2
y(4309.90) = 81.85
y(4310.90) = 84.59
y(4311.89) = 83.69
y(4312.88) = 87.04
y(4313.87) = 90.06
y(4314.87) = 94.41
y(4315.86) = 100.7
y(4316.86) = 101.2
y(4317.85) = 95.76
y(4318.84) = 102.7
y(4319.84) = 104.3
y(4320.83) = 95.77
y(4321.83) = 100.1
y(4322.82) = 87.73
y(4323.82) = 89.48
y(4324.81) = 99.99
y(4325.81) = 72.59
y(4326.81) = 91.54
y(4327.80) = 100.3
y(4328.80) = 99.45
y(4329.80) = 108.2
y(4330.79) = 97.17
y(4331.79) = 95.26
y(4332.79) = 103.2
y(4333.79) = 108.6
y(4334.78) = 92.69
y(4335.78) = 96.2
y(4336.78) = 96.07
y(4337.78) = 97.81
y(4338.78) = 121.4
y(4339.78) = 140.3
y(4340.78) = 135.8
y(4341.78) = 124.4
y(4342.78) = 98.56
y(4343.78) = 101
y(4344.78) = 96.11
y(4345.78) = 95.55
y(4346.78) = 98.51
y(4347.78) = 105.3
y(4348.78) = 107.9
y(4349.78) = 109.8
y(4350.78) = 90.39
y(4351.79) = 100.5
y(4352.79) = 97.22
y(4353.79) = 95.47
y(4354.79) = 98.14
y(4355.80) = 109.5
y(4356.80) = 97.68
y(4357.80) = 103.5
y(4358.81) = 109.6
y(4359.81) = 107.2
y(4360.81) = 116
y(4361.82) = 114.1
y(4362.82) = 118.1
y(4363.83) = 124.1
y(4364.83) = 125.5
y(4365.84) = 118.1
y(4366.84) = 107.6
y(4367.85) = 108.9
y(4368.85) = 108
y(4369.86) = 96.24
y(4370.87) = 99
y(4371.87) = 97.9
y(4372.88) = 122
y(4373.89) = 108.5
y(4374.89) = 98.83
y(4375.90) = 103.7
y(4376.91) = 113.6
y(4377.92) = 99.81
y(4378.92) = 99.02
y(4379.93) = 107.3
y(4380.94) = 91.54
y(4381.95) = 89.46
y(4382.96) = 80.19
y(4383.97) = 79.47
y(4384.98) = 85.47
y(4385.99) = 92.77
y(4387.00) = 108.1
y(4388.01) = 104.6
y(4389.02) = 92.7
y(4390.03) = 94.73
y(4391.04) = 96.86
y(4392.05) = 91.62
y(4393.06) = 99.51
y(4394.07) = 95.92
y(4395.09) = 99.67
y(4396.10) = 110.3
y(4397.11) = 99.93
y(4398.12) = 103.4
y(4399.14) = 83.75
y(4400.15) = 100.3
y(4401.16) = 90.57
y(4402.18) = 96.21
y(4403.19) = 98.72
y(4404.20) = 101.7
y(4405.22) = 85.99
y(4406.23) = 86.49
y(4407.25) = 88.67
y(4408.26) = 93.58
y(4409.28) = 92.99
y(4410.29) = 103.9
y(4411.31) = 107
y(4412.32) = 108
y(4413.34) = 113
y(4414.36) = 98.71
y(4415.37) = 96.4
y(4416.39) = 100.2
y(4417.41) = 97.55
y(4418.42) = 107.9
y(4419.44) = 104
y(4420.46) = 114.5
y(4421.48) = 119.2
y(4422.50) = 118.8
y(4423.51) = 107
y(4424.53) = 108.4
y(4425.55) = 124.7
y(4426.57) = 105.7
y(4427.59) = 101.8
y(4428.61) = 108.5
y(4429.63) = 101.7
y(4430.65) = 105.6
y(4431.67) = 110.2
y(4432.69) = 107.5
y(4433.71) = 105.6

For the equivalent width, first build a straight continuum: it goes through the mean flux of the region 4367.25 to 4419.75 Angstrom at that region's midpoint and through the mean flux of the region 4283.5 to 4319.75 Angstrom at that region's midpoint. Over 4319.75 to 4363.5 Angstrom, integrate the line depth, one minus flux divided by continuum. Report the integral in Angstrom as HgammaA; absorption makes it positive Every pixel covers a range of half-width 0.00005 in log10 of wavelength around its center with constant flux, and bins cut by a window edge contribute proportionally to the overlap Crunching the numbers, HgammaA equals -4.4 Angstrom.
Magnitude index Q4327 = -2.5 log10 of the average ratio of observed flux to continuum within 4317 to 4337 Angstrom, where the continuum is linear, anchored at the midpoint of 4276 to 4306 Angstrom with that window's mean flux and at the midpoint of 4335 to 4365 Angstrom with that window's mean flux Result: 0.04 mag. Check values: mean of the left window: 91.1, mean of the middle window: 97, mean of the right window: 107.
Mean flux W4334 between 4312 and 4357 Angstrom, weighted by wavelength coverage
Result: 101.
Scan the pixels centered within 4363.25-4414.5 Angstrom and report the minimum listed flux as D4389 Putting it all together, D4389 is 79.47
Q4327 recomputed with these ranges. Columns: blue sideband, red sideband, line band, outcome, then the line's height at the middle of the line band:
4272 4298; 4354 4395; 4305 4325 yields 0.054 mag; 96.7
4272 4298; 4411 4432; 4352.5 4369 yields -0.085 mag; 101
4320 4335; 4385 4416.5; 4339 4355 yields -0.103 mag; 96.8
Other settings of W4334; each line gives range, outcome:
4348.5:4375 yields 107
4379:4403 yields 95.5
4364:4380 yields 108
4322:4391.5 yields 103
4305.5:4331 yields 92.7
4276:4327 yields 91.1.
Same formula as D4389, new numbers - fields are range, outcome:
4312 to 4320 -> 87.04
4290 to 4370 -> 71.8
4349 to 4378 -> 90.39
